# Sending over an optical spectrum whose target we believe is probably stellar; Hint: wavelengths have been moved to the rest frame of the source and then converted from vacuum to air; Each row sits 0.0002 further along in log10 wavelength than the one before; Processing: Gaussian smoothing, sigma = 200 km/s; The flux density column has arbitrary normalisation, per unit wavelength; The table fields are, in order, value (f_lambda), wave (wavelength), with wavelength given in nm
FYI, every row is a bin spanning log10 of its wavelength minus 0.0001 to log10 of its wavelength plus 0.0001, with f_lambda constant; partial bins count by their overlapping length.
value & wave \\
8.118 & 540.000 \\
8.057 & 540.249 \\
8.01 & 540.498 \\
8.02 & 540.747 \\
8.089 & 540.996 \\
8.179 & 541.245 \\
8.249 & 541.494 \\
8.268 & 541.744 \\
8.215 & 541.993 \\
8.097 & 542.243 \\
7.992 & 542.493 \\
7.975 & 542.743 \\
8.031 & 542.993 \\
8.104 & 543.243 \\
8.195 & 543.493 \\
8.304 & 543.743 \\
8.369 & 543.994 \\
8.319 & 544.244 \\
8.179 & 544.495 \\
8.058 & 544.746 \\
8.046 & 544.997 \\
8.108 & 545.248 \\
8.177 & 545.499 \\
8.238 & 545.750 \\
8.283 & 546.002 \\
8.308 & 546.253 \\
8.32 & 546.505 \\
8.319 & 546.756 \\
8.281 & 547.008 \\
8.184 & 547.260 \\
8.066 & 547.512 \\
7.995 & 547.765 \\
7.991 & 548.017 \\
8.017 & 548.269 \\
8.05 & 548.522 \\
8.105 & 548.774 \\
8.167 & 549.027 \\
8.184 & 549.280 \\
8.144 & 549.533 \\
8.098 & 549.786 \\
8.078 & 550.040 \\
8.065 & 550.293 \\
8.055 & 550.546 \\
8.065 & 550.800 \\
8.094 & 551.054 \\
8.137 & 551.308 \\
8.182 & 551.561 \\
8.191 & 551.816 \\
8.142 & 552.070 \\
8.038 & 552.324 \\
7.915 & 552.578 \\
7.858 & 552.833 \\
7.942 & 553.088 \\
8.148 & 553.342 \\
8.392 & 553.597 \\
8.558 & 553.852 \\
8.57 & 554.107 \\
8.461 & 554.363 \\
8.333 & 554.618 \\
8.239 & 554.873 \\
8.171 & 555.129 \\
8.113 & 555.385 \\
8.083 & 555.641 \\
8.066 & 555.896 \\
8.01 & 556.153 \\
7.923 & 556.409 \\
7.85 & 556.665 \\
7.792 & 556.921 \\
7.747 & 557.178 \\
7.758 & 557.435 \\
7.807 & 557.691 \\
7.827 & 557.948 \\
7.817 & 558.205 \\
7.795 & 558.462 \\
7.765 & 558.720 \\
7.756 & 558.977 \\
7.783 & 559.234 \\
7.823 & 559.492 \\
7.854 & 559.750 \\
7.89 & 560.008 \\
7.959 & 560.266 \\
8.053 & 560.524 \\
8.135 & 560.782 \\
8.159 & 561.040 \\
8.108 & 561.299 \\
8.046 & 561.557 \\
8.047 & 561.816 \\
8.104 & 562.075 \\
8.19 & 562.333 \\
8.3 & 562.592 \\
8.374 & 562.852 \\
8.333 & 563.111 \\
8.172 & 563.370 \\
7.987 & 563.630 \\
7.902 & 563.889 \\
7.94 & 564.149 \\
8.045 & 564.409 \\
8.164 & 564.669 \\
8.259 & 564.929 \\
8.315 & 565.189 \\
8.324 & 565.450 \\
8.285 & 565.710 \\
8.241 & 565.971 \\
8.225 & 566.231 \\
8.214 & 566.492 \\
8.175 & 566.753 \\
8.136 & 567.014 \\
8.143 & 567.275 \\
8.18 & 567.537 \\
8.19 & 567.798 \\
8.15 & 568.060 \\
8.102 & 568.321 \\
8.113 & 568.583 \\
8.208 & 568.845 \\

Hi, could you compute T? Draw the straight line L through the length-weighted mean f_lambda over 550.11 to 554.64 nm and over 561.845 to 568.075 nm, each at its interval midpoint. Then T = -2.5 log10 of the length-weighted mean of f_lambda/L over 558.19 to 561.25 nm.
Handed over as 0.04 mag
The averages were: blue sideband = 8.17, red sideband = 8.18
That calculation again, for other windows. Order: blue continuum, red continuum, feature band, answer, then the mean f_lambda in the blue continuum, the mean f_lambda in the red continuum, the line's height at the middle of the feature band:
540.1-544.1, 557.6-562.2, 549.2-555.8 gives -0.02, 8.13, 7.93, 8.01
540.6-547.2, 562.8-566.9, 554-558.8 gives 0.02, 8.18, 8.18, 8.18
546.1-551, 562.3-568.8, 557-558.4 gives 0.05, 8.13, 8.18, 8.16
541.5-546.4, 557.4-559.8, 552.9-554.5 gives -0.05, 8.17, 7.8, 7.92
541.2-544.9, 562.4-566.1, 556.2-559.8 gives 0.05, 8.17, 8.19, 8.18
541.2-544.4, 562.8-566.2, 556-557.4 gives 0.04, 8.18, 8.18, 8.18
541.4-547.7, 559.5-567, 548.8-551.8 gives 0.01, 8.18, 8.13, 8.17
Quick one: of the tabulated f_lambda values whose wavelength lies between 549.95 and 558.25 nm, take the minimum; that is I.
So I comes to 7.747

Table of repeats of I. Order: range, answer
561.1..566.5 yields 7.902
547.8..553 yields 7.858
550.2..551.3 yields 8.055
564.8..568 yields 8.136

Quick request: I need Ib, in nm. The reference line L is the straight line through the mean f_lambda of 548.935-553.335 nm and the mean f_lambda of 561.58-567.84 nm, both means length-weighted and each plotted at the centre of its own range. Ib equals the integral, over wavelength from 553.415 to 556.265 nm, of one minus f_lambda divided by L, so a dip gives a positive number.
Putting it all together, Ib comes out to -0.06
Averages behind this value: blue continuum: 8.08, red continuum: 8.17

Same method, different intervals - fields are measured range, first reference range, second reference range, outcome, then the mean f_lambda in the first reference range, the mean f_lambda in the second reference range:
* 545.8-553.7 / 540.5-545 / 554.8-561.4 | -0.07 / 8.15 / 7.93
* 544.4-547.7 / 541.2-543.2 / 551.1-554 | -0.03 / 8.12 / 8.14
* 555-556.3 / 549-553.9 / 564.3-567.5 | 0.01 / 8.11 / 8.21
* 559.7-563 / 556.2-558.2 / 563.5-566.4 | -0.04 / 7.83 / 8.15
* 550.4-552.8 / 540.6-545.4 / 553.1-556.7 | 0.03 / 8.15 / 8.21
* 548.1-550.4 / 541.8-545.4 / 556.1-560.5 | -0.02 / 8.15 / 7.84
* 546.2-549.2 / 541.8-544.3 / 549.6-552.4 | -0.01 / 8.16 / 8.11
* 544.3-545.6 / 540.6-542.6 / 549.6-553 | 0.00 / 8.14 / 8.07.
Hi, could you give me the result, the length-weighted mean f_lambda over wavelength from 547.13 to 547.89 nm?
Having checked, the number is 8.07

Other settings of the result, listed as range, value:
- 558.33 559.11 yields 7.77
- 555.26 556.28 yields 8.07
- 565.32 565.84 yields 8.31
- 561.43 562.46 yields 8.1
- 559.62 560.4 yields 7.9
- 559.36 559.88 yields 7.83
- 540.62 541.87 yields 8.16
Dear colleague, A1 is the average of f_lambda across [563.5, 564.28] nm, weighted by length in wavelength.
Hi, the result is 7.94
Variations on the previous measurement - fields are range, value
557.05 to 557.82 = 7.77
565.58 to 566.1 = 8.26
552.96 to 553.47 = 8.05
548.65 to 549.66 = 8.15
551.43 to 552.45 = 8.14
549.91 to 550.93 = 8.06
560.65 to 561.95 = 8.1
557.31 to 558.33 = 7.81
